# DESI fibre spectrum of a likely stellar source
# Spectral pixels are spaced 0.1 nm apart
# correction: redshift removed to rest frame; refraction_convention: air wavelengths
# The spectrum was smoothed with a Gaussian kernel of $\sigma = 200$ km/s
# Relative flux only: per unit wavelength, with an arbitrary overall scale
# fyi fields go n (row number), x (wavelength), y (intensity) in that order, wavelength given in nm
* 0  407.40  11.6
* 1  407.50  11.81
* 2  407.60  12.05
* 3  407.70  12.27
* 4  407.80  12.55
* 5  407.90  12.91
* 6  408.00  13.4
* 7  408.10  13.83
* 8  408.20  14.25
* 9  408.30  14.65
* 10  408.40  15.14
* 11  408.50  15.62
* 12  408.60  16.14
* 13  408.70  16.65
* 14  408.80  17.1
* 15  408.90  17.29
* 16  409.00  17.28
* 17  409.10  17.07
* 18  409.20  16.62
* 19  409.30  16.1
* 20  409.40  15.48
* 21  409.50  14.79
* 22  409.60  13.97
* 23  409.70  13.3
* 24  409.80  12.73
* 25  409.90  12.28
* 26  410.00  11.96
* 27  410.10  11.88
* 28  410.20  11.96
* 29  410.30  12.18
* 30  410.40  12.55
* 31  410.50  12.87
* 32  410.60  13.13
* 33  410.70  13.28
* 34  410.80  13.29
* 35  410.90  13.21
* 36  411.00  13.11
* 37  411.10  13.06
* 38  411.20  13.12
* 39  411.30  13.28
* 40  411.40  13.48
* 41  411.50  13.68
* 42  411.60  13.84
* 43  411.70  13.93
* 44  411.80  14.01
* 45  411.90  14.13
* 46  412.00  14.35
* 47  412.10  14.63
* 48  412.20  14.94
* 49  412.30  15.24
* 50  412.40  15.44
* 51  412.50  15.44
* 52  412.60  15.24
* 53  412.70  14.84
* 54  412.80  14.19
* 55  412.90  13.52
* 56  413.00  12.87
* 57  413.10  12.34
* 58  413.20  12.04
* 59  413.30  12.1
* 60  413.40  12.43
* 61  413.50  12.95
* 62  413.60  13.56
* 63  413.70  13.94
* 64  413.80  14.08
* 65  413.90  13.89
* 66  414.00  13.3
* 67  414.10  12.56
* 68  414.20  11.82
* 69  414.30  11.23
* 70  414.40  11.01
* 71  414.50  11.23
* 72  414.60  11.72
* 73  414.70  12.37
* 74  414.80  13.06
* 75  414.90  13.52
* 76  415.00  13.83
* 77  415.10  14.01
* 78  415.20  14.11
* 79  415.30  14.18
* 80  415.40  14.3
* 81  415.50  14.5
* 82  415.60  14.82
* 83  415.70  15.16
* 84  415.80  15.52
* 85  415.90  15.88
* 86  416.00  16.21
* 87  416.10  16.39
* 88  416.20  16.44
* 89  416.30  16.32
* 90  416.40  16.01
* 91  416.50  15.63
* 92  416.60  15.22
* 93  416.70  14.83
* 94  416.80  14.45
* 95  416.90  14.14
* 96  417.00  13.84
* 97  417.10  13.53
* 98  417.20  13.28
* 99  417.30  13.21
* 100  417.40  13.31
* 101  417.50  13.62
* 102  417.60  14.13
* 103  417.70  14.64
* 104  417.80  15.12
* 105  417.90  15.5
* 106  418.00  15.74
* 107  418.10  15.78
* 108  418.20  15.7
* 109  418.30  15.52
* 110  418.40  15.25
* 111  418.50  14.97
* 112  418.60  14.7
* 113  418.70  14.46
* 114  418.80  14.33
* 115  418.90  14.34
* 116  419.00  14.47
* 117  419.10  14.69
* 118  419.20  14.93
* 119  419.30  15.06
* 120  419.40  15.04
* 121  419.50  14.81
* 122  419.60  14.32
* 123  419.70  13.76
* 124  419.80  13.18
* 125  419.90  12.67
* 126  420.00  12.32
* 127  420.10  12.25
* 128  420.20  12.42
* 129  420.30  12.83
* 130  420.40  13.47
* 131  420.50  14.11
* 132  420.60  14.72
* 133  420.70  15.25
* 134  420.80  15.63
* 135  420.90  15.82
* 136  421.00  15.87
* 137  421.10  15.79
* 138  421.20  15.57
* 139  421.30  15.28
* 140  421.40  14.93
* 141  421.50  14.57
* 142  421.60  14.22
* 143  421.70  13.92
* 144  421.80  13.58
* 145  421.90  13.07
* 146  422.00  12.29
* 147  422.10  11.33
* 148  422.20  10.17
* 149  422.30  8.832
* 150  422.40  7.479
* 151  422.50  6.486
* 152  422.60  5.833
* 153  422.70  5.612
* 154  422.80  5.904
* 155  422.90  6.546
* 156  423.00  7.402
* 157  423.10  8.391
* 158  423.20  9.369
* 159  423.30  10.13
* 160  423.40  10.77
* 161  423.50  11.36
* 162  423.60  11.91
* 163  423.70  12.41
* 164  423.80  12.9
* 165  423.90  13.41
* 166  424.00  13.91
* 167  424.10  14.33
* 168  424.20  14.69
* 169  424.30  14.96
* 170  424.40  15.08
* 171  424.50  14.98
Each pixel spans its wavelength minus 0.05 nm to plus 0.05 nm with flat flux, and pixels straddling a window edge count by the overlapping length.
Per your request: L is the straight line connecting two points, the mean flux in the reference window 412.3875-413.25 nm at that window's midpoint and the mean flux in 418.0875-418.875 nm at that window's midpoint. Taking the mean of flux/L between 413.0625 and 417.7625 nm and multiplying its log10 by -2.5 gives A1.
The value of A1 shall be 0.05 mag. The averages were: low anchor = 13.9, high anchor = 15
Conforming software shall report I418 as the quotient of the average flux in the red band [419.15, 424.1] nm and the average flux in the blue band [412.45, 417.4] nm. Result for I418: 0.89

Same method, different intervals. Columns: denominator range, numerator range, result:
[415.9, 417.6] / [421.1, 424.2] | 0.76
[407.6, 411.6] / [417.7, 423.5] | 0.92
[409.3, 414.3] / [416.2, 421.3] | 1.08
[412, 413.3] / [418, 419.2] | 1.06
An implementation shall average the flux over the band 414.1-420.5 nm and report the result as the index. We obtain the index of 14.2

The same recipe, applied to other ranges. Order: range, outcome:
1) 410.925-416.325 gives 13.8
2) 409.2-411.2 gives 13.3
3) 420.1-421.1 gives 14.4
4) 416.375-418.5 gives 14.7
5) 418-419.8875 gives 14.7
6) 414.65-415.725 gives 14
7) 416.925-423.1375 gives 13.2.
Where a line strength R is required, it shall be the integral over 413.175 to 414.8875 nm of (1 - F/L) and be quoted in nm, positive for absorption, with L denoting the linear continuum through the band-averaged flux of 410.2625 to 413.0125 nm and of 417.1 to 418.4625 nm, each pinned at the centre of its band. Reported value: 0.190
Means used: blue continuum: 13.8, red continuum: 14.6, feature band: 12.6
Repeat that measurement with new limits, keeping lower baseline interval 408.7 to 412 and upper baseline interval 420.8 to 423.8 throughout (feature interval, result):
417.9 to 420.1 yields -0.455 nm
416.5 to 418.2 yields -0.282 nm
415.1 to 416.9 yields -0.356 nm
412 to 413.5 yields -0.053 nm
